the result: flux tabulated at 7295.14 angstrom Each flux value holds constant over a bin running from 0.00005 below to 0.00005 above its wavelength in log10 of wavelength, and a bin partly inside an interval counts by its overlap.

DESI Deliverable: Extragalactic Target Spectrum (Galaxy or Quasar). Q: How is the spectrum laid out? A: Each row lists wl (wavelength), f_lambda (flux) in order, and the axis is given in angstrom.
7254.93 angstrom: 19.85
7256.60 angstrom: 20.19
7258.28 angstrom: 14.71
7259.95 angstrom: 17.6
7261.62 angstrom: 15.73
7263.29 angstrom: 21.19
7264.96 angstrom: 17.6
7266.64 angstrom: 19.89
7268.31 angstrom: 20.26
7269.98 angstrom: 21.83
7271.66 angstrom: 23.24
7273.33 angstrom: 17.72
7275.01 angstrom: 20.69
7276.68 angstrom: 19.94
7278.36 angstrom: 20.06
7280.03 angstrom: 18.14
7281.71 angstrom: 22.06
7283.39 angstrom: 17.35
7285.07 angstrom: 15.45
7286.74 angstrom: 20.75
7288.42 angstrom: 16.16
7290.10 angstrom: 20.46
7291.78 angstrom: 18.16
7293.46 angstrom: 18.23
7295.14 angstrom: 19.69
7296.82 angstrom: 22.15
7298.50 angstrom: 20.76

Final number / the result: 19.69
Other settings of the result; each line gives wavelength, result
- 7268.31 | 20.26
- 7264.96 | 17.6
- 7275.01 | 20.69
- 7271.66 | 23.24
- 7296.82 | 22.15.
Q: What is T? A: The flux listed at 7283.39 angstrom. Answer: 17.35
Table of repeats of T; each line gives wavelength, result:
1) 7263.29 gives 21.19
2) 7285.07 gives 15.45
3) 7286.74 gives 20.75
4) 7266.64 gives 19.89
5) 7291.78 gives 18.16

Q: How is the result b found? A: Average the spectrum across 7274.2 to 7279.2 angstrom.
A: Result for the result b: 20.3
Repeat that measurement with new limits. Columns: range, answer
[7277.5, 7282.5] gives 20.1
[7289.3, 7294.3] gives 18.9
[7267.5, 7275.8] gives 20.7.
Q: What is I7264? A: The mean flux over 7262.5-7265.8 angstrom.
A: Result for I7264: 19.4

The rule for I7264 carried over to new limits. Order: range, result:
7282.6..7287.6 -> 17.9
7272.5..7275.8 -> 19.2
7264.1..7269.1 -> 19.2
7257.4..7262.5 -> 16.1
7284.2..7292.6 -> 18.2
